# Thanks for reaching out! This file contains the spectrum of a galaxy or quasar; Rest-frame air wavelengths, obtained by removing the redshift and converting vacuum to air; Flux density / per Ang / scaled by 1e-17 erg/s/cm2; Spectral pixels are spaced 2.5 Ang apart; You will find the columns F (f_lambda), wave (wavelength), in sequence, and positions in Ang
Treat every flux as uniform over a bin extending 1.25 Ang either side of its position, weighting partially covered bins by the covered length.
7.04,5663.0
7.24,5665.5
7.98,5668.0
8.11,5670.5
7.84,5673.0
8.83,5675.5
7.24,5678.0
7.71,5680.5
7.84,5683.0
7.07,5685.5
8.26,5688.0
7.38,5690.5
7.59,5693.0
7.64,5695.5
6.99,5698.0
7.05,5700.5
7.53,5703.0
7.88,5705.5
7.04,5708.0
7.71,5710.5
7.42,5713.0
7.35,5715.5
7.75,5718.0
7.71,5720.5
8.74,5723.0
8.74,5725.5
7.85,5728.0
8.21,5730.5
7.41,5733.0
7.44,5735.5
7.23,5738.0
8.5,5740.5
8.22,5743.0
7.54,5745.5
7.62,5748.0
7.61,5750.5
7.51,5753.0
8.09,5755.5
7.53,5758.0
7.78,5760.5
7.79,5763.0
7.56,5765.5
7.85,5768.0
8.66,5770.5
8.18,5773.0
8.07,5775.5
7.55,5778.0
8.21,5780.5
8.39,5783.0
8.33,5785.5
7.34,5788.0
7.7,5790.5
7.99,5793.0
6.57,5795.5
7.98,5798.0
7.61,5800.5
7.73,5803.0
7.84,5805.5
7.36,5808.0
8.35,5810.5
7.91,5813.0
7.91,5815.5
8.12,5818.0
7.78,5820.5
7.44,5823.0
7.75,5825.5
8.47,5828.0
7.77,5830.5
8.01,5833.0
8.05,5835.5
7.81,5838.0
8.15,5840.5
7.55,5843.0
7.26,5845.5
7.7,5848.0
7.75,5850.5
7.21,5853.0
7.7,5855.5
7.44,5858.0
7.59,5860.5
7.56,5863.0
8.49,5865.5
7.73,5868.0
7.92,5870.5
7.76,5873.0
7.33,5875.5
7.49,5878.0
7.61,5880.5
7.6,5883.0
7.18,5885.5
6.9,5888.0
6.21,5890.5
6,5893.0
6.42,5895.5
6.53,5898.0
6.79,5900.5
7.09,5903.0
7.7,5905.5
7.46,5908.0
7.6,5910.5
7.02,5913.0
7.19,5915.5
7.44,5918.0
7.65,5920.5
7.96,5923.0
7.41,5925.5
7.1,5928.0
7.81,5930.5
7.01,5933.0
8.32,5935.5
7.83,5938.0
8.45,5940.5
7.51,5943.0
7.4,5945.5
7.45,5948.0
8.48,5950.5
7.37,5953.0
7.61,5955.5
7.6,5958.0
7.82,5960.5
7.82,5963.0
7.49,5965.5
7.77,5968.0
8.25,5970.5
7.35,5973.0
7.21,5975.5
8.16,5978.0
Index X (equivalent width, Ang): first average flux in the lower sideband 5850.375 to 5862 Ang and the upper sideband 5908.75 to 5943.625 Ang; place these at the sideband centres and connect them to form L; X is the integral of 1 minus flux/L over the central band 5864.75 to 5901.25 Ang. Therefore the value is 1.7 Ang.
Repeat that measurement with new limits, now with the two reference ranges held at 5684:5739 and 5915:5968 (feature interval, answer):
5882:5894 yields 1.4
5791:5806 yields 0.1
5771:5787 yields -1.0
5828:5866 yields -0.5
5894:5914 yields 1.6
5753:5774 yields -0.7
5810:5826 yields -0.5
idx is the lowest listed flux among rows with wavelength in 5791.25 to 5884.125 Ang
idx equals 6.57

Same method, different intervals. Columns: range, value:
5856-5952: 6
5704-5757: 7.04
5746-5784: 7.51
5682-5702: 6.99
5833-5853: 7.21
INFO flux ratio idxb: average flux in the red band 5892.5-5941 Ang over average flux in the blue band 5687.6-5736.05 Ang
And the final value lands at 0.96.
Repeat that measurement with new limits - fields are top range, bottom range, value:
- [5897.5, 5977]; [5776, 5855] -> 0.97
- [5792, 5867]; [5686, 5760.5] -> 1.01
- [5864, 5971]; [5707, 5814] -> 0.96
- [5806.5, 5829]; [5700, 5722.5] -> 1.05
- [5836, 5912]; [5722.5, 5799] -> 0.94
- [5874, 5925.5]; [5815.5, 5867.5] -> 0.92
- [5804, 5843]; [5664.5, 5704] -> 1.03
